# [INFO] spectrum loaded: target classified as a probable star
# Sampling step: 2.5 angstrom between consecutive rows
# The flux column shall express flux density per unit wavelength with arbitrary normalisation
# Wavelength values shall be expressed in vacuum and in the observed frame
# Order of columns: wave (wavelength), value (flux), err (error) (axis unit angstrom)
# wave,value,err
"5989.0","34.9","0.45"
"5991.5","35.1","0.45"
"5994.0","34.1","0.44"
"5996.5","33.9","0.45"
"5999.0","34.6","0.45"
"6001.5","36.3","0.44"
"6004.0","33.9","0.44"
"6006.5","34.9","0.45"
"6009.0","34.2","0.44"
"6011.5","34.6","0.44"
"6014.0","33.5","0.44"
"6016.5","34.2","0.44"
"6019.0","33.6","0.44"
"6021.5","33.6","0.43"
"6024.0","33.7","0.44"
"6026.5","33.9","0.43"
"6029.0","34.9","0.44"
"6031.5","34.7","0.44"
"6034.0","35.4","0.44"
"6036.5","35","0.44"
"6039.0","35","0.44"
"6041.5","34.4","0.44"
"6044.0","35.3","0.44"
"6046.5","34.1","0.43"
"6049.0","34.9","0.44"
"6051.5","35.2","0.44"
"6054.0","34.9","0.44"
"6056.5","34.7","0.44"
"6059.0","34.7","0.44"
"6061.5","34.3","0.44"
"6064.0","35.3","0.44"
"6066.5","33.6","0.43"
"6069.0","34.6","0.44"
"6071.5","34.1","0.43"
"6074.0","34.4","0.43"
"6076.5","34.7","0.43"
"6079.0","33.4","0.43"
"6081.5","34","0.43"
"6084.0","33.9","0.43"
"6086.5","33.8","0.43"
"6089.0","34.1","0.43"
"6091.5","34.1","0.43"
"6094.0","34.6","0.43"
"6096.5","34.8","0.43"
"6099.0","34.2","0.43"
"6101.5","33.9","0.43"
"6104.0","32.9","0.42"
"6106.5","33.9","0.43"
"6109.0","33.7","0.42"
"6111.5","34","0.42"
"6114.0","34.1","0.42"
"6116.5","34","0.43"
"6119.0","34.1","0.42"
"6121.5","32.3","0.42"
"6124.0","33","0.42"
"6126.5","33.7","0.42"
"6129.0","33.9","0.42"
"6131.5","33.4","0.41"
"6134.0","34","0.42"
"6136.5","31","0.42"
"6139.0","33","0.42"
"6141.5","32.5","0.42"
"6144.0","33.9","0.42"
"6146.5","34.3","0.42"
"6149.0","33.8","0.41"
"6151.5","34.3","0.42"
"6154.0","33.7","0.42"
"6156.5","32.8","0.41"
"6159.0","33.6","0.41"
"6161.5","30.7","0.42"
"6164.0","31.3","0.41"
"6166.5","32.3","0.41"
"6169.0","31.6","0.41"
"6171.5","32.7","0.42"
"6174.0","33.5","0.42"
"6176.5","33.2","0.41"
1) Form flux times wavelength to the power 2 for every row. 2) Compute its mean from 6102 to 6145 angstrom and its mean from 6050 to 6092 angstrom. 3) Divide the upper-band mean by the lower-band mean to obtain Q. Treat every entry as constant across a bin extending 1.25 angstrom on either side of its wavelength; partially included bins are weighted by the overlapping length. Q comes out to 0.99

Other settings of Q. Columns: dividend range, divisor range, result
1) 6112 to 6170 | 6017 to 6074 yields 0.99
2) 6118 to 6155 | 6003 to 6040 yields 1.01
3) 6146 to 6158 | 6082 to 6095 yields 1.01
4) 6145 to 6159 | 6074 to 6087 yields 1.02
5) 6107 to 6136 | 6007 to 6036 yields 1.01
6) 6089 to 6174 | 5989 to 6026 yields 1.01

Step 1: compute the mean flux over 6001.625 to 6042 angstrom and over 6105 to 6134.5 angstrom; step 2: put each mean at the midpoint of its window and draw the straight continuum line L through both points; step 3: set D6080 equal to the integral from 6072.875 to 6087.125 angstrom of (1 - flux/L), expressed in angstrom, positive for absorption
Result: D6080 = 0.0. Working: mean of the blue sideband 34.4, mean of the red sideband 33.7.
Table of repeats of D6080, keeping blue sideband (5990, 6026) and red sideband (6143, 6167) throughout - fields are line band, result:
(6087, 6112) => -0.4 angstrom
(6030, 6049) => -0.5 angstrom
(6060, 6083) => -0.3 angstrom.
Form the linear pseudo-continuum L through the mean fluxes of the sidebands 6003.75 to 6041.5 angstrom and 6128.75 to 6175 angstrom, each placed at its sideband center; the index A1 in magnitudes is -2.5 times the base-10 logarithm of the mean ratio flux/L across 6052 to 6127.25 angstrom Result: -0.01 mag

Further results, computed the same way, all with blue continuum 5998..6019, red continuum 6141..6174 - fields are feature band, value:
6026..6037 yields -0.02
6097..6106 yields -0.01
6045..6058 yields -0.02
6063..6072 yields -0.02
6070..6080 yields -0.01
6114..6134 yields -0.01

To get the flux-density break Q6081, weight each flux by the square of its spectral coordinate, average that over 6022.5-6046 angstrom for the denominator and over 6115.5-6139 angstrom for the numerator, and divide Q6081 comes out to 0.99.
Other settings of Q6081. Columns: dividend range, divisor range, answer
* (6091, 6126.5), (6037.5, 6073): 0.99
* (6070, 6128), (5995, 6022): 1.02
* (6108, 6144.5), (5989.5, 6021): 1.01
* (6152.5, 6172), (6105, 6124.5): 0.98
